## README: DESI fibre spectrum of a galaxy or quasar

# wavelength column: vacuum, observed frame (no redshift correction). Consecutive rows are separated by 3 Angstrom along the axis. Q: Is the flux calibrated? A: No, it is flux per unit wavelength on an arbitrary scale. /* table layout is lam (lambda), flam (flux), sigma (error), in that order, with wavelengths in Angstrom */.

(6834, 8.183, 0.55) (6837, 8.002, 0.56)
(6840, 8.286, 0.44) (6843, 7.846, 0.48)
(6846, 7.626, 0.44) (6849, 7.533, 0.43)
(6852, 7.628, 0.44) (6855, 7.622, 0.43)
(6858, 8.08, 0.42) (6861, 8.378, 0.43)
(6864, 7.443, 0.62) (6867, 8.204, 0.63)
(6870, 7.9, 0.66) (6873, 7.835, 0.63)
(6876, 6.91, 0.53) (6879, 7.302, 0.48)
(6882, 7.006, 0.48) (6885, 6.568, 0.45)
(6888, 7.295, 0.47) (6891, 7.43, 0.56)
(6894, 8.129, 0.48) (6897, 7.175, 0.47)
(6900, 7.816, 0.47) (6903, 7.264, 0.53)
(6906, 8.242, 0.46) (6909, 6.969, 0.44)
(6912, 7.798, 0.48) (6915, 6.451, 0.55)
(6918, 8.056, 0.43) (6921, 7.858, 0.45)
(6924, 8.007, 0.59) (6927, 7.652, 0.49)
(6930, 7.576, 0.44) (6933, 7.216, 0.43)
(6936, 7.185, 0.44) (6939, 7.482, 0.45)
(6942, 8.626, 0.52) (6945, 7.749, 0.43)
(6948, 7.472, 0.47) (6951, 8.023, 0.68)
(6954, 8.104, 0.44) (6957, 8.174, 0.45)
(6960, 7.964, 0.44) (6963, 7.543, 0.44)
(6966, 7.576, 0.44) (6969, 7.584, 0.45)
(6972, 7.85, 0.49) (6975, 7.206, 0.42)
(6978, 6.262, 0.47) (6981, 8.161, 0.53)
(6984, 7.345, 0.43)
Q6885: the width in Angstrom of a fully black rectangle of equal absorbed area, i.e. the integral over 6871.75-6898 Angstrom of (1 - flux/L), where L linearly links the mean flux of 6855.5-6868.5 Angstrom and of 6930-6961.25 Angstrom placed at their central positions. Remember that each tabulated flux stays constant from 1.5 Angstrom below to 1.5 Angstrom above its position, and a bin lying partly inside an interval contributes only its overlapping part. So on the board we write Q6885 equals 2.1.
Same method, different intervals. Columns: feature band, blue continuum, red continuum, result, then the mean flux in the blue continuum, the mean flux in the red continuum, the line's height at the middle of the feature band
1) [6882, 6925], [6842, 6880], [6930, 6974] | 1.38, 7.72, 7.74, 7.73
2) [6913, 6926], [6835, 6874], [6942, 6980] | 0.25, 7.88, 7.67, 7.75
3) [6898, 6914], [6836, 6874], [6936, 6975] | 0.55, 7.87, 7.8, 7.83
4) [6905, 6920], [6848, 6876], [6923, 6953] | 0.47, 7.8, 7.7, 7.73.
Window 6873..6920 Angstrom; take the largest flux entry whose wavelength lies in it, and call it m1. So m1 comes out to 8.242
